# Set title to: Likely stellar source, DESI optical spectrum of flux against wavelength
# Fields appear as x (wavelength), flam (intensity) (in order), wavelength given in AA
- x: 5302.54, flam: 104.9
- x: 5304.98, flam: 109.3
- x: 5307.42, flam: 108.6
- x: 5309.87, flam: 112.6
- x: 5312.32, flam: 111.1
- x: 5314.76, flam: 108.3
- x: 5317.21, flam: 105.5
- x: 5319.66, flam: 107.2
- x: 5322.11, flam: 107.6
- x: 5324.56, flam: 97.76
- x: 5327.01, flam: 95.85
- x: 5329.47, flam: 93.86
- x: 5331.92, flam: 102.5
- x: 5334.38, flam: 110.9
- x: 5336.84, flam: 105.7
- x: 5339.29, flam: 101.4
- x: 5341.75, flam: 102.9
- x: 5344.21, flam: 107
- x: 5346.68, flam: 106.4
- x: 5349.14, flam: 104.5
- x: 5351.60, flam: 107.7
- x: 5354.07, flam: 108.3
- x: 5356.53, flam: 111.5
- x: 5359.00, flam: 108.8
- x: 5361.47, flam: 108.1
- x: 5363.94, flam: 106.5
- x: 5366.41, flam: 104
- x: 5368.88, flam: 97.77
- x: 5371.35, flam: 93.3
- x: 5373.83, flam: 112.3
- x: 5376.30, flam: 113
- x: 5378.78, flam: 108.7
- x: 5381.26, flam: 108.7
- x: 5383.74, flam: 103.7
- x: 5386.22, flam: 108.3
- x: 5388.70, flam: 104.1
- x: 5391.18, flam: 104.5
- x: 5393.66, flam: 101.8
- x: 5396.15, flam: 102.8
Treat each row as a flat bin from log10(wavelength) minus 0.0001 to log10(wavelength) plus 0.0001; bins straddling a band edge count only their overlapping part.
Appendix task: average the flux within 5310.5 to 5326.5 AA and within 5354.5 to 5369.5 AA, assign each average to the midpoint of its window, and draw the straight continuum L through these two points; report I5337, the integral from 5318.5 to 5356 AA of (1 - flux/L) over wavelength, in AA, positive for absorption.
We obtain 0.8 AA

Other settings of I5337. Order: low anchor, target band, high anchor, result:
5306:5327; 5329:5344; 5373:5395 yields 0.5 AA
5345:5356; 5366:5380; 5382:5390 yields 0.2 AA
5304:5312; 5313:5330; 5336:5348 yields 0.8 AA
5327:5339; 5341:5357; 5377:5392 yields -0.5 AA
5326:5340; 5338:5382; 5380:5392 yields -0.9 AA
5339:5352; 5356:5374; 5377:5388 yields 0.3 AA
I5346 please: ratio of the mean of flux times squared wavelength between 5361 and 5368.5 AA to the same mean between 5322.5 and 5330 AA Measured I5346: 1.1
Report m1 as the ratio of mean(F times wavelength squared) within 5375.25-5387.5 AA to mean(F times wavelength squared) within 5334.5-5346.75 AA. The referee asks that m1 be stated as 1.05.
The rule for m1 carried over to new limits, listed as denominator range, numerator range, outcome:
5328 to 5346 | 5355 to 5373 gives 1.02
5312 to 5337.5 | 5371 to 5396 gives 1.04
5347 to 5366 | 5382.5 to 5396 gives 0.98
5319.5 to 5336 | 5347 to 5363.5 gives 1.07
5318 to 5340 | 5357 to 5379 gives 1.05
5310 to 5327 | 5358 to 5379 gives 1.02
